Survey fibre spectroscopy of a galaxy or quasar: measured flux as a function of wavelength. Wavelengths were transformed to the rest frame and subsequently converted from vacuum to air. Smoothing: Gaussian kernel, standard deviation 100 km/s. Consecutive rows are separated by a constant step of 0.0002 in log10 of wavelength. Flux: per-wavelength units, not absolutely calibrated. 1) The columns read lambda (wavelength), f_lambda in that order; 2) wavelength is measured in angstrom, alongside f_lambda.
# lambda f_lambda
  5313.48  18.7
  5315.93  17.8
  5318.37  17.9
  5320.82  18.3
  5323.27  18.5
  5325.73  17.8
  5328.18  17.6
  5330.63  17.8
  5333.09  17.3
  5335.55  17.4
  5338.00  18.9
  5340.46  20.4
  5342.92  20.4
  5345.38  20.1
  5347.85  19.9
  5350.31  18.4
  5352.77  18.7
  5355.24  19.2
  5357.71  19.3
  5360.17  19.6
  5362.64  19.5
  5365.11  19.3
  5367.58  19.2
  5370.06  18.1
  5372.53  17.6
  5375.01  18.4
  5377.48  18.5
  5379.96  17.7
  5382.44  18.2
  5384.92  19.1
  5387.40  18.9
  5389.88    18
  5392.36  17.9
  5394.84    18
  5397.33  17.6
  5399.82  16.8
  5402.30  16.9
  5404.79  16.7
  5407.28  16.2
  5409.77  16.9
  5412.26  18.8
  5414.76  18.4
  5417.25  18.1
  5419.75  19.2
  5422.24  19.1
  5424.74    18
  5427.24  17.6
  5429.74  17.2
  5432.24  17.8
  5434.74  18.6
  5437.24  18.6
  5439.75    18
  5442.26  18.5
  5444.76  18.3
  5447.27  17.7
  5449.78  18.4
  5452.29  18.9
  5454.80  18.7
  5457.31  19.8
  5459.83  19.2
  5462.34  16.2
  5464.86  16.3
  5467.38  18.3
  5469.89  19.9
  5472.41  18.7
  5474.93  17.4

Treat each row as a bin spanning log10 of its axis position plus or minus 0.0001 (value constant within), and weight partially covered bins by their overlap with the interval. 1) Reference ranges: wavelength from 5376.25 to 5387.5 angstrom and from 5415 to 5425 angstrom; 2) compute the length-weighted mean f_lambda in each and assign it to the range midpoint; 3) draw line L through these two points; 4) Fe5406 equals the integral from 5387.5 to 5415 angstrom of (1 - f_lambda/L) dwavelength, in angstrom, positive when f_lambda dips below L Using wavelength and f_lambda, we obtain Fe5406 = 1.5 angstrom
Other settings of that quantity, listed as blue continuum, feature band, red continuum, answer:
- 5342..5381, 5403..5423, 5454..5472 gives 0.9 angstrom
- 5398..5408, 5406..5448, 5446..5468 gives -1.7 angstrom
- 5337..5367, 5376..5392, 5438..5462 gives 0.7 angstrom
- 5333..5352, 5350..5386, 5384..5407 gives -0.5 angstrom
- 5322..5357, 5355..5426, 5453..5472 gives 1.4 angstrom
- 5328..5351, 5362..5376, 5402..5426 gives -0.1 angstrom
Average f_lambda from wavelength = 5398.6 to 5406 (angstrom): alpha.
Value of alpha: 16.8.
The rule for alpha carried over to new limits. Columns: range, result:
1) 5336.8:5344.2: 19.9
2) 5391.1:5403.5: 17.4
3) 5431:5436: 18.2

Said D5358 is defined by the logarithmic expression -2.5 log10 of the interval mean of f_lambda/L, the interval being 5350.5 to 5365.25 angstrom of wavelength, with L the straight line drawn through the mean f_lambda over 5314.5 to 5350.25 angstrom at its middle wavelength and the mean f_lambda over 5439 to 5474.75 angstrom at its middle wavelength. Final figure -0.04 mag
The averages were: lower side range 18.6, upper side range 18.3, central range 19.2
